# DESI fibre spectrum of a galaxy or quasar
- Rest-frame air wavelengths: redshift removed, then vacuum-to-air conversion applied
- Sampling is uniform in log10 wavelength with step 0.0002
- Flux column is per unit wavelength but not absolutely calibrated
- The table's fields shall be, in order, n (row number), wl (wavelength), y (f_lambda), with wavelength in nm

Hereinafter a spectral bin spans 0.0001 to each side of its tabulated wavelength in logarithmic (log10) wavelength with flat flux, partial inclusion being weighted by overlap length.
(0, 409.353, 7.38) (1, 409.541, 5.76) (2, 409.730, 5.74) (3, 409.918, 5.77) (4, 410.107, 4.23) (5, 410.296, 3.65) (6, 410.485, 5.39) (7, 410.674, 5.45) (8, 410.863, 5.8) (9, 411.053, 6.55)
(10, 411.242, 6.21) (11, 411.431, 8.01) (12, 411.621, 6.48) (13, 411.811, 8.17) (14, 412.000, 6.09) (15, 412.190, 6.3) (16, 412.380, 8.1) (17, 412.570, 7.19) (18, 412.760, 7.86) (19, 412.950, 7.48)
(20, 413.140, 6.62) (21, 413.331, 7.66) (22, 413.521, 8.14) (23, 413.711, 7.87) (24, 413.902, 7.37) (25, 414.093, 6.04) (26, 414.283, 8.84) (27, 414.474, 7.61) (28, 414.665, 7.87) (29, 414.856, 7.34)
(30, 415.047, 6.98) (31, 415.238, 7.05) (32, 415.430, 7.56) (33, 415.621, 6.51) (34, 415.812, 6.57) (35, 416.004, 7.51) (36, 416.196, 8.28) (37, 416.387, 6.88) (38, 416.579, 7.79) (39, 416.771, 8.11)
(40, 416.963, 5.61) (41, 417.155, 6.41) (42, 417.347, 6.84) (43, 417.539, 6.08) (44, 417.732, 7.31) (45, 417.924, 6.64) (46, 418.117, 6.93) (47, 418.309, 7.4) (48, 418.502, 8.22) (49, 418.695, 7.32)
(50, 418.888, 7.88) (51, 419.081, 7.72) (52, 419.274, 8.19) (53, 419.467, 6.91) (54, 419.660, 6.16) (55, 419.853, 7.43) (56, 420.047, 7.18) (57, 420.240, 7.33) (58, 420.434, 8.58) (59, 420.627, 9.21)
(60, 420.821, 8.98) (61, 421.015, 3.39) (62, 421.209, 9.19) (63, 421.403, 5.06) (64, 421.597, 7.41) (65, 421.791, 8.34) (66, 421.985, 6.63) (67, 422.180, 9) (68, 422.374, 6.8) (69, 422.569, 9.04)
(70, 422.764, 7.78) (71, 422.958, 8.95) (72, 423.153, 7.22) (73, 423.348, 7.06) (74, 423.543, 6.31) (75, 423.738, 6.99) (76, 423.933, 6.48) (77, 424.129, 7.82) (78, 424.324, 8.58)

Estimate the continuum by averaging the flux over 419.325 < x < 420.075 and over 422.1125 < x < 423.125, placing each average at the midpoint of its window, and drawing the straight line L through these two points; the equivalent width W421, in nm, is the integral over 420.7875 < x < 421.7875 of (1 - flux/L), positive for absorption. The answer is 0.11 nm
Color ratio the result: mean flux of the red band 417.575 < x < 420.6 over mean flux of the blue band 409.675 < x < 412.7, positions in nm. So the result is 1.2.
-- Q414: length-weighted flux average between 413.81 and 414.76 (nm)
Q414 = 7.55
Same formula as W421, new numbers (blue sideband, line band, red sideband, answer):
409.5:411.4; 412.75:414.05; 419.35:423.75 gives -0.312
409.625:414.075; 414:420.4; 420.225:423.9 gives -0.142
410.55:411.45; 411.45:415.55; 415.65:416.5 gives -0.386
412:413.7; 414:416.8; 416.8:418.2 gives -0.173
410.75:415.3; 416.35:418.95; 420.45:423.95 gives 0.093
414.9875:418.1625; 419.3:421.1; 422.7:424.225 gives -0.034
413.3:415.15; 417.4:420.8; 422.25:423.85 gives 0.037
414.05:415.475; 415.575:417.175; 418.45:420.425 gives 0.072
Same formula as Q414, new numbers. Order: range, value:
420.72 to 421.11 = 6.22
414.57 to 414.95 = 7.61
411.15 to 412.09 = 7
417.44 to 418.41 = 6.88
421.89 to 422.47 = 7.48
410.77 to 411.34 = 6.2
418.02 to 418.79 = 7.46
